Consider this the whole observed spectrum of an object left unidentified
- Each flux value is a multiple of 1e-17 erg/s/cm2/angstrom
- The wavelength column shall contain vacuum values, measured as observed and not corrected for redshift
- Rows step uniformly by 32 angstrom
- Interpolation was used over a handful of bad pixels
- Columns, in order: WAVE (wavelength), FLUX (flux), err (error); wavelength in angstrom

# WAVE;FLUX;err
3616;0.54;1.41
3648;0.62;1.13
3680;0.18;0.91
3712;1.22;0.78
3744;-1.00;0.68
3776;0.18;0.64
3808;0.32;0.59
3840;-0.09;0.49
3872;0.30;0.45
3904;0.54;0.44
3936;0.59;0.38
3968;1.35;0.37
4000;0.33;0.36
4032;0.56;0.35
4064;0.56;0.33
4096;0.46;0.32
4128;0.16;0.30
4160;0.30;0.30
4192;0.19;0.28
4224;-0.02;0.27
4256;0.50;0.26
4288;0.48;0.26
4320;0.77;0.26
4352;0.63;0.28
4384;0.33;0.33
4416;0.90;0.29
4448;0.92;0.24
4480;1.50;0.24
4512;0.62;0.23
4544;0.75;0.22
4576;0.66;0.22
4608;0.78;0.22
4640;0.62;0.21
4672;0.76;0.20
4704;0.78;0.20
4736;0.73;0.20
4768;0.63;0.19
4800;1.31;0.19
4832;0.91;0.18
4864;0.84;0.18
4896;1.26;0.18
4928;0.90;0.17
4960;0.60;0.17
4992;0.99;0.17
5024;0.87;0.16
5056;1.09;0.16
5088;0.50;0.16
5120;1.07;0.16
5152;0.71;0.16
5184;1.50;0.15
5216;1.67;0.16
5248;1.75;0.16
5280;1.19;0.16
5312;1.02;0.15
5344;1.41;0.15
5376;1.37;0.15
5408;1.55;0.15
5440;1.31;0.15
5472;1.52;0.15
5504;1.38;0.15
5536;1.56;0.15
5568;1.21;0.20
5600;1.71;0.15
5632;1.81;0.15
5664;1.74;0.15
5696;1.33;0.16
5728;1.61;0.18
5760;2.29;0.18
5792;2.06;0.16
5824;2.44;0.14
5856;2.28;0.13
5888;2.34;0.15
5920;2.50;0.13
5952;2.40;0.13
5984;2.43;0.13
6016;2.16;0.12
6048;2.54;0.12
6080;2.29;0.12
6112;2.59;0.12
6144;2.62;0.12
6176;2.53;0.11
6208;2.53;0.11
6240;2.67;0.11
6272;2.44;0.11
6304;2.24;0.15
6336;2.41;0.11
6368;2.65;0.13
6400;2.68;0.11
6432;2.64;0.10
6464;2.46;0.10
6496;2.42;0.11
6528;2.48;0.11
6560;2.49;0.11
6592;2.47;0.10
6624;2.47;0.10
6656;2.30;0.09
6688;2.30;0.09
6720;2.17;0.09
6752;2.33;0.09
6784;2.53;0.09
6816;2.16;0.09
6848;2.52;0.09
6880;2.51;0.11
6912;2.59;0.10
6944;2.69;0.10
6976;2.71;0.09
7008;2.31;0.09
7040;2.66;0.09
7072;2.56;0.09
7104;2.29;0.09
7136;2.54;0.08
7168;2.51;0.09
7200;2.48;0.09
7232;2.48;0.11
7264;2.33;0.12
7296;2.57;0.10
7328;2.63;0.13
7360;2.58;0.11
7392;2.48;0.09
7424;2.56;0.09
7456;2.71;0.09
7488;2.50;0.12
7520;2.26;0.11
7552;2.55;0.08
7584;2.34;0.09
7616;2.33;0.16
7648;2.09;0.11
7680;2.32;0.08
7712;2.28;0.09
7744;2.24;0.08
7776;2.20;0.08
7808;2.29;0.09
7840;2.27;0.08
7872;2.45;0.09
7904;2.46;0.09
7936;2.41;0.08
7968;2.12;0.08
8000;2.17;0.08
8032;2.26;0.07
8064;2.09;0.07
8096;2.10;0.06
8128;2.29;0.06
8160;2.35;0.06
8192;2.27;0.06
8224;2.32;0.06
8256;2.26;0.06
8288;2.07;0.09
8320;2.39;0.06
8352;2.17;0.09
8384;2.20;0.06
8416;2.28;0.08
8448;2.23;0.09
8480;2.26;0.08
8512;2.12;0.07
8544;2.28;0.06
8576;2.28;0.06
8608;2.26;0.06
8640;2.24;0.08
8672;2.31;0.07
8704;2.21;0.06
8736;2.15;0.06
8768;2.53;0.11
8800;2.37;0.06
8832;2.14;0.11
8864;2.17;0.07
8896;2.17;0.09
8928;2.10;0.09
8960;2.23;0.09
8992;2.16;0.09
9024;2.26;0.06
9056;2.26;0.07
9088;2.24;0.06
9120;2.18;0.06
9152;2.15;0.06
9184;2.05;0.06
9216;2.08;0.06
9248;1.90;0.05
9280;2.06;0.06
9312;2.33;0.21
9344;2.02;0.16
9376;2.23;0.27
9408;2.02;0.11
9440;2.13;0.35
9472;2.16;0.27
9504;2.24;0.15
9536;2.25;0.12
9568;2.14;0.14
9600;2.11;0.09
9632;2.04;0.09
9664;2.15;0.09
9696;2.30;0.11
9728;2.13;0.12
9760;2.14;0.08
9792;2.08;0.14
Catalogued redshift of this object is 0.296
